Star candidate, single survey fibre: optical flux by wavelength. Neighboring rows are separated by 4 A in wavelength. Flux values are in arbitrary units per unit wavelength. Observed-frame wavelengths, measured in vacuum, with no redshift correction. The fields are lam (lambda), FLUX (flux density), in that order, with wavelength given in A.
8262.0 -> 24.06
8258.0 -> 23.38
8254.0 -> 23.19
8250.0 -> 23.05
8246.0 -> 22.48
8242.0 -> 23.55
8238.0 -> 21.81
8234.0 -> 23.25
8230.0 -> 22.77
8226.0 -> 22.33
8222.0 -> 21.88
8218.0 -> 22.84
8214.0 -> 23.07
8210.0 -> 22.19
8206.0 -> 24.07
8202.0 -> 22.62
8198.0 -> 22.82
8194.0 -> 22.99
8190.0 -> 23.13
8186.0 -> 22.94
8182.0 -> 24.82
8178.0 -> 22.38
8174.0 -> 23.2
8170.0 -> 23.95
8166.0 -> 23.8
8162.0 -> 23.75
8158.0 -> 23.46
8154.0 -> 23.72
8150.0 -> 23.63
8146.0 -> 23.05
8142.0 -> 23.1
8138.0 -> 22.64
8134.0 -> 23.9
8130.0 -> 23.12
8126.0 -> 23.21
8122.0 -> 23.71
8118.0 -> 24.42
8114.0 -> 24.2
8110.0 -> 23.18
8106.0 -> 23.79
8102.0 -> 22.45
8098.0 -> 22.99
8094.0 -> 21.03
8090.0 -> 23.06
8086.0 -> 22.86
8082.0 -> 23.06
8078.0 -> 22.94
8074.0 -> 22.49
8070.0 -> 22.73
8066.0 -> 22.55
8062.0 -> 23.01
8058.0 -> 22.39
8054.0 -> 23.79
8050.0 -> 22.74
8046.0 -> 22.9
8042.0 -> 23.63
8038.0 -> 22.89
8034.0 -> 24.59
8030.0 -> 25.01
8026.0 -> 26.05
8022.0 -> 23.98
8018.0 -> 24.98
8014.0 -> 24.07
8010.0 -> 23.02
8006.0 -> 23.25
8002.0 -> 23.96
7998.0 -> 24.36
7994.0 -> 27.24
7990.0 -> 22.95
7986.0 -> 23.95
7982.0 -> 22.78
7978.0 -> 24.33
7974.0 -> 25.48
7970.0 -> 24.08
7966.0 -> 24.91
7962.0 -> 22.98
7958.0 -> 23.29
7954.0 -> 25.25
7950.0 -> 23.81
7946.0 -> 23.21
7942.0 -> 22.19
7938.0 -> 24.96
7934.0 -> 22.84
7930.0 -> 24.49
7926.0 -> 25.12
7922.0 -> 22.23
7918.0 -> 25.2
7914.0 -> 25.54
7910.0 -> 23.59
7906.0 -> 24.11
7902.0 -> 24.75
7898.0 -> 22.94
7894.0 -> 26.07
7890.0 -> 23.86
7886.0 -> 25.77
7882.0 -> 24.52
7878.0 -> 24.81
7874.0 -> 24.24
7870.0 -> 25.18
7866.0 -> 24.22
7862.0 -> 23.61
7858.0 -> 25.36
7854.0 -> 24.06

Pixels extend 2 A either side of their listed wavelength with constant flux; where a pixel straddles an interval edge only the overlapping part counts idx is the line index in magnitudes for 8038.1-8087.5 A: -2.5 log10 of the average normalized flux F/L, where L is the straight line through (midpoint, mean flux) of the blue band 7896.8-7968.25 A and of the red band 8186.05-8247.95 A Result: 0.02 mag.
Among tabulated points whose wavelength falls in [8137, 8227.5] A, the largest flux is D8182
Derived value 24.82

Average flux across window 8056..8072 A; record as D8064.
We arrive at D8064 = 22.7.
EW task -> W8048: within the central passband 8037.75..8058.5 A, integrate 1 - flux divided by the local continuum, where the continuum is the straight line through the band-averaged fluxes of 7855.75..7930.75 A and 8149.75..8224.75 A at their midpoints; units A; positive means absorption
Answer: 0.6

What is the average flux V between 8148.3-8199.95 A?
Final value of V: 23.4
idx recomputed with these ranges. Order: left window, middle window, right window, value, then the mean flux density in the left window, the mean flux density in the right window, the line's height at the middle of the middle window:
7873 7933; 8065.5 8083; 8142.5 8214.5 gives 0.05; 24.5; 23.3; 23.7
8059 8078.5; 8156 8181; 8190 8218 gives -0.03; 22.7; 23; 22.9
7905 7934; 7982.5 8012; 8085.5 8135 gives -0.01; 24.2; 23.2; 23.8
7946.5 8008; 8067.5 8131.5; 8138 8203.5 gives 0.03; 24.2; 23.3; 23.6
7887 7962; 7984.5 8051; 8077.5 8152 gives -0.02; 24.1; 23.2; 23.6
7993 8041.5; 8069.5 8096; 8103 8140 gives 0.06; 24.4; 23.5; 23.8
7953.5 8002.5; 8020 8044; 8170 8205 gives -0.02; 24.3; 23.2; 24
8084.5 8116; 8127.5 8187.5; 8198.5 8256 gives -0.03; 22.9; 22.8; 22.9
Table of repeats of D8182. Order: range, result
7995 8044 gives 26.05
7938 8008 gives 27.24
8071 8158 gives 24.42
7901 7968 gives 25.54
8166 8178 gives 23.95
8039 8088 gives 23.79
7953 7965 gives 25.25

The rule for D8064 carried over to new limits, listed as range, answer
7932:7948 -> 23.3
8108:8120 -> 23.9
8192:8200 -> 22.9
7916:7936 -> 24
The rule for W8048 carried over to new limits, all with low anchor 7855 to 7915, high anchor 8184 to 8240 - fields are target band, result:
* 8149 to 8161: -0.3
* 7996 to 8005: -0.1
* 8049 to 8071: 0.7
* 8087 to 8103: 0.7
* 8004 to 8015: 0.2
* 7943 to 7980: 0.1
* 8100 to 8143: -0.3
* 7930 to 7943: 0.4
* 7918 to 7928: 0.1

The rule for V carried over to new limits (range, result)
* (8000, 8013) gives 23.5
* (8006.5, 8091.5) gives 23.5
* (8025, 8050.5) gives 24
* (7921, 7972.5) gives 23.8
